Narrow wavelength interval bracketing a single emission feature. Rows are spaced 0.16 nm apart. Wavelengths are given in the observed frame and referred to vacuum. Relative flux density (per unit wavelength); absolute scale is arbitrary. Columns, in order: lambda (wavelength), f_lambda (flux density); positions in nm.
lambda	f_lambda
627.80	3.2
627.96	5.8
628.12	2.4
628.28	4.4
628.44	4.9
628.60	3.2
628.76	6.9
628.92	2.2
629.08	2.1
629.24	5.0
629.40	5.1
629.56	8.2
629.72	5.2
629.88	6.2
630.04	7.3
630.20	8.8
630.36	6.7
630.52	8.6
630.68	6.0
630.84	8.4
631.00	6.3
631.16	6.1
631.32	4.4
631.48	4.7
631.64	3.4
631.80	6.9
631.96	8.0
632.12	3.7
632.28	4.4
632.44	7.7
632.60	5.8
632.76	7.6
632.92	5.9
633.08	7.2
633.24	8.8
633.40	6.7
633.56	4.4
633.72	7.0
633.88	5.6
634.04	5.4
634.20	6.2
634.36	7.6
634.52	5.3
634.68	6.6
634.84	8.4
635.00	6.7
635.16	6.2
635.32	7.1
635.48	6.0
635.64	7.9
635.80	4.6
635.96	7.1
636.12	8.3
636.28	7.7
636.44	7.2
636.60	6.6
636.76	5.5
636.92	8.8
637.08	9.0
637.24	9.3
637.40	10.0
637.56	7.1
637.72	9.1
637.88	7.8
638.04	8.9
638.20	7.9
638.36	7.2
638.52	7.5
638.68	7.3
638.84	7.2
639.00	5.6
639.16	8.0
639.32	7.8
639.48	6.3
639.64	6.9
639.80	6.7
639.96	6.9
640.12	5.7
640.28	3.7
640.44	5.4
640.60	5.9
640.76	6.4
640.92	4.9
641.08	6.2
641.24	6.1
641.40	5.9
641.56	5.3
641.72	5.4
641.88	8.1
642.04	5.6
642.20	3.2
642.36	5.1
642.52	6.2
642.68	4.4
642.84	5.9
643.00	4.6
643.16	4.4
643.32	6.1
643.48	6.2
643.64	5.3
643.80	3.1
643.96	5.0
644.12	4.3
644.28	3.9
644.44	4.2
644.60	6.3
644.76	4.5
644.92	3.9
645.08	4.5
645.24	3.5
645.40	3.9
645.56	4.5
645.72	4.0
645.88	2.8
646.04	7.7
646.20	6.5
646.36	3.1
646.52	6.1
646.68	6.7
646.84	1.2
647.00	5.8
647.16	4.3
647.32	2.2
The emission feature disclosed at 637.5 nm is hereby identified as C III] 1909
